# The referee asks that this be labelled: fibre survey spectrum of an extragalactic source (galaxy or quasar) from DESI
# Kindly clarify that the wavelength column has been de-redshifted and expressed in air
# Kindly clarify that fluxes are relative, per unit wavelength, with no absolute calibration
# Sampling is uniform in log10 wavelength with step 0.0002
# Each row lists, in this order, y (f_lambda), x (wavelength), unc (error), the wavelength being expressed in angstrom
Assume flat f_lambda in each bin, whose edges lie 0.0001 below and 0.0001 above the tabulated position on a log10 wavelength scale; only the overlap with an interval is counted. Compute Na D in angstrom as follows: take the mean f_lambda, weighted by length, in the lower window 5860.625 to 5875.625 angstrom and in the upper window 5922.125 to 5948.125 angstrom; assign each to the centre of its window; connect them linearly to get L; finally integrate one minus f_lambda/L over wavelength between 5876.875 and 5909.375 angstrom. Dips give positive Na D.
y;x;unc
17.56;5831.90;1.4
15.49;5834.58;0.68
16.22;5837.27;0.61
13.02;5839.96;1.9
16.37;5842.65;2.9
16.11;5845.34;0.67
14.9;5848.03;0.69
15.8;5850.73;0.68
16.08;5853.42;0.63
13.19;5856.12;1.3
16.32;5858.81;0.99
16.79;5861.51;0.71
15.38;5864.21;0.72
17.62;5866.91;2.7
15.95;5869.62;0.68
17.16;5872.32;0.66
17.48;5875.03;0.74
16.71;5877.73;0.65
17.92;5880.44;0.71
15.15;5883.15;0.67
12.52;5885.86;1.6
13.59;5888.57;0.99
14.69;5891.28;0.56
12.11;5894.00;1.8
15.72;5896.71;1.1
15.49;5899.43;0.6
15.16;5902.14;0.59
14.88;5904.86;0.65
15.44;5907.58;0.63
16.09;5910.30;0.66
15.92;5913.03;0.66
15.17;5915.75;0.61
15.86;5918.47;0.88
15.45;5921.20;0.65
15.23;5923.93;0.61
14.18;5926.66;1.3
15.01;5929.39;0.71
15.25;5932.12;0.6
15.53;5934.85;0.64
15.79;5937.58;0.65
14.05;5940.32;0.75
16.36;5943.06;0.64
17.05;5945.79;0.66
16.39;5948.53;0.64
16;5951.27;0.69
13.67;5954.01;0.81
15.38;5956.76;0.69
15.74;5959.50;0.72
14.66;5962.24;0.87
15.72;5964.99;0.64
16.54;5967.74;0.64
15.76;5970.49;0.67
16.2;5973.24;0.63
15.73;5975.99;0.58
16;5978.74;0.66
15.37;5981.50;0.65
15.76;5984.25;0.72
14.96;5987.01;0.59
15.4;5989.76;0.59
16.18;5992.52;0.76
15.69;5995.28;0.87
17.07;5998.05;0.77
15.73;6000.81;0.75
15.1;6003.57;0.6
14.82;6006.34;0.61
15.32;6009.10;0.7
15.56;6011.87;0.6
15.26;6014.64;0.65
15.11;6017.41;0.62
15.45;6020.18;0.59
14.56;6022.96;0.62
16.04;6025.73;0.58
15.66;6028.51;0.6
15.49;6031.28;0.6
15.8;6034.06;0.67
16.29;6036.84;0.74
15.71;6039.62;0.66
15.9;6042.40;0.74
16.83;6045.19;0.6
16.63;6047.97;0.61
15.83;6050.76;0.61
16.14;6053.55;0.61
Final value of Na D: 2.6 angstrom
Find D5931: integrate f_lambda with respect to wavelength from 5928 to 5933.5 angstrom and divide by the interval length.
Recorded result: 15.1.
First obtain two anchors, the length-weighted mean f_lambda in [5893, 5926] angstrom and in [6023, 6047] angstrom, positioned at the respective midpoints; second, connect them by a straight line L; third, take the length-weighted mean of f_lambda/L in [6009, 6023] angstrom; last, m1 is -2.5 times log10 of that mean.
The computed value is 0.04 mag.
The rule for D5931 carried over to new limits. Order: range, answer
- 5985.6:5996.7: 15.6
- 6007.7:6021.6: 15.3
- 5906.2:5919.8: 15.7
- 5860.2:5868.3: 16.6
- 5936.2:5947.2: 15.8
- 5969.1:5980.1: 15.9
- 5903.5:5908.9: 15.2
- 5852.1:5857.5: 14.6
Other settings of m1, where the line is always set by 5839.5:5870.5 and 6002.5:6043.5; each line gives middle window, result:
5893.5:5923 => 0.02 mag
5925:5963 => 0.01 mag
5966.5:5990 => -0.02 mag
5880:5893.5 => 0.09 mag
